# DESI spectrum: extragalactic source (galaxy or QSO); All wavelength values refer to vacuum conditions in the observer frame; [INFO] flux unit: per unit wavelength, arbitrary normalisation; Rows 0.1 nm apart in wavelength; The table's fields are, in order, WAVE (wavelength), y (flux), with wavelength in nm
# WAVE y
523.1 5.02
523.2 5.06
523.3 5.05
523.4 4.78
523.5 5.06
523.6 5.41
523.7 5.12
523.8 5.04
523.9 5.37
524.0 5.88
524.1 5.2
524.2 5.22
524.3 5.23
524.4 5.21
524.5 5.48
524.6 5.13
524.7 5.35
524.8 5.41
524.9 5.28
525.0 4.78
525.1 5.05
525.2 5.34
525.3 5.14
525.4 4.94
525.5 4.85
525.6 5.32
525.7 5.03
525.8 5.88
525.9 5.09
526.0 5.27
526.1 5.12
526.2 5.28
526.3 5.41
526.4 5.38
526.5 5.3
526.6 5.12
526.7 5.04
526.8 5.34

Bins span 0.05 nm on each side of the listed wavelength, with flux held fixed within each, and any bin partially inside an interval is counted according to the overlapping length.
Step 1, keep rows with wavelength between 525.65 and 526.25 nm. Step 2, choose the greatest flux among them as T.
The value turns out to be 5.88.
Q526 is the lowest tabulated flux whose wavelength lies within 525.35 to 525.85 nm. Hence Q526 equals 4.85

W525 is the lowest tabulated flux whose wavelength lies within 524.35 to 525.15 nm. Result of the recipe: 4.78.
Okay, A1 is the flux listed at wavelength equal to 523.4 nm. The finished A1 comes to 4.78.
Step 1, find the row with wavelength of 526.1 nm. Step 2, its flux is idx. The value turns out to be 5.12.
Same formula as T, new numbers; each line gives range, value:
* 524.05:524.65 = 5.48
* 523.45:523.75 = 5.41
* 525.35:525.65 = 5.32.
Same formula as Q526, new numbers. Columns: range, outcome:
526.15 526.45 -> 5.28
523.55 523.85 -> 5.04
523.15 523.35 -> 5.05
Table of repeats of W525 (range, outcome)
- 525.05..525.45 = 4.94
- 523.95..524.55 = 5.2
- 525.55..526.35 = 5.03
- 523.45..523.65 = 5.06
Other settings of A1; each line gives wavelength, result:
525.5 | 4.85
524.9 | 5.28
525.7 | 5.03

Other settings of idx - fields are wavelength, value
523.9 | 5.37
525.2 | 5.34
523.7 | 5.12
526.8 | 5.34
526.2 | 5.28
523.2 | 5.06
